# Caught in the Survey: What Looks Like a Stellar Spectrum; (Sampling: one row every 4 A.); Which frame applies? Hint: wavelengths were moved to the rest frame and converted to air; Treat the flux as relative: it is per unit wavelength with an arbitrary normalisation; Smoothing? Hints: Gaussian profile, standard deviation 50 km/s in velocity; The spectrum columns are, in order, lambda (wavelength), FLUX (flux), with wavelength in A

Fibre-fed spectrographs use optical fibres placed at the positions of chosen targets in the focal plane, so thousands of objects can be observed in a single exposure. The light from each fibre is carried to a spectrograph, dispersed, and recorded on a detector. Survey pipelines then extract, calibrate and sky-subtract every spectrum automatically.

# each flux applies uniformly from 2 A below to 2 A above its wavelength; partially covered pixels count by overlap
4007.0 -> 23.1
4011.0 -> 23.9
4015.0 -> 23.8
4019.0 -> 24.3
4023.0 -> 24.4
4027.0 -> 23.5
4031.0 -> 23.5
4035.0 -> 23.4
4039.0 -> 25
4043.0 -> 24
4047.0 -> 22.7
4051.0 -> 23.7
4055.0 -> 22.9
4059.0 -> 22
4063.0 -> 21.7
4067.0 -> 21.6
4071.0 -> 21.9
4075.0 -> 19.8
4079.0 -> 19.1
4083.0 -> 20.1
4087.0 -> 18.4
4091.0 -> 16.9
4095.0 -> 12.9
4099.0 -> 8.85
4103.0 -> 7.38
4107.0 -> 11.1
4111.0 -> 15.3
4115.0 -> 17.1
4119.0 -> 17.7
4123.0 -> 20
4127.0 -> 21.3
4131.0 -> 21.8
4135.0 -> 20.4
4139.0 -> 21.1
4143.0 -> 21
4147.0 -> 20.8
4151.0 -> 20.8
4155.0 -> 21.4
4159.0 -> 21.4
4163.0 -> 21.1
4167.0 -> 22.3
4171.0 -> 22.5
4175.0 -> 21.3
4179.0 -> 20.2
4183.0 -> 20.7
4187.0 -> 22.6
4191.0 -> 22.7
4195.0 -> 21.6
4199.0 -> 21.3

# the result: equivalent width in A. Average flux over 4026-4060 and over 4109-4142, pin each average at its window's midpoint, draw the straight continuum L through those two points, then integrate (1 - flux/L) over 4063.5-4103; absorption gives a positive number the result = 7.7 A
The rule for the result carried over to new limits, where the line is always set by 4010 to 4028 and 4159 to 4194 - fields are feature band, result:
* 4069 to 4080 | 1.3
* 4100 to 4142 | 9.8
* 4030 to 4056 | 0.0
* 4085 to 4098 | 4.2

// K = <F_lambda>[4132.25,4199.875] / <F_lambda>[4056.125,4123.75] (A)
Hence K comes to 1.2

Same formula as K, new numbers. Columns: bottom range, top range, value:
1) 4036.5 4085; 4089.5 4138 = 0.73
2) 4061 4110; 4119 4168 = 1.26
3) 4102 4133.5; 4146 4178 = 1.27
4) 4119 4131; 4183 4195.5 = 1.09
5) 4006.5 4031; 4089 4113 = 0.51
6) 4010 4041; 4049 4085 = 0.89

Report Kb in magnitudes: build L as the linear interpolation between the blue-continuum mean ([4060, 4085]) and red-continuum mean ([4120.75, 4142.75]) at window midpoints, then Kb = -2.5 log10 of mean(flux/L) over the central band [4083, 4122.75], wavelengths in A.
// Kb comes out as 0.39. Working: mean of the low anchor 20.8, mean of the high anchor 20.9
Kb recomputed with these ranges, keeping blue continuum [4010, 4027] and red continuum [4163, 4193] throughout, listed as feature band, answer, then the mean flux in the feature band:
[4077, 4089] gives 0.20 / 19.2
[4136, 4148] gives 0.07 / 20.9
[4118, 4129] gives 0.14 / 19.8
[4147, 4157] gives 0.05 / 21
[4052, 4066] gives 0.06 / 22.3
